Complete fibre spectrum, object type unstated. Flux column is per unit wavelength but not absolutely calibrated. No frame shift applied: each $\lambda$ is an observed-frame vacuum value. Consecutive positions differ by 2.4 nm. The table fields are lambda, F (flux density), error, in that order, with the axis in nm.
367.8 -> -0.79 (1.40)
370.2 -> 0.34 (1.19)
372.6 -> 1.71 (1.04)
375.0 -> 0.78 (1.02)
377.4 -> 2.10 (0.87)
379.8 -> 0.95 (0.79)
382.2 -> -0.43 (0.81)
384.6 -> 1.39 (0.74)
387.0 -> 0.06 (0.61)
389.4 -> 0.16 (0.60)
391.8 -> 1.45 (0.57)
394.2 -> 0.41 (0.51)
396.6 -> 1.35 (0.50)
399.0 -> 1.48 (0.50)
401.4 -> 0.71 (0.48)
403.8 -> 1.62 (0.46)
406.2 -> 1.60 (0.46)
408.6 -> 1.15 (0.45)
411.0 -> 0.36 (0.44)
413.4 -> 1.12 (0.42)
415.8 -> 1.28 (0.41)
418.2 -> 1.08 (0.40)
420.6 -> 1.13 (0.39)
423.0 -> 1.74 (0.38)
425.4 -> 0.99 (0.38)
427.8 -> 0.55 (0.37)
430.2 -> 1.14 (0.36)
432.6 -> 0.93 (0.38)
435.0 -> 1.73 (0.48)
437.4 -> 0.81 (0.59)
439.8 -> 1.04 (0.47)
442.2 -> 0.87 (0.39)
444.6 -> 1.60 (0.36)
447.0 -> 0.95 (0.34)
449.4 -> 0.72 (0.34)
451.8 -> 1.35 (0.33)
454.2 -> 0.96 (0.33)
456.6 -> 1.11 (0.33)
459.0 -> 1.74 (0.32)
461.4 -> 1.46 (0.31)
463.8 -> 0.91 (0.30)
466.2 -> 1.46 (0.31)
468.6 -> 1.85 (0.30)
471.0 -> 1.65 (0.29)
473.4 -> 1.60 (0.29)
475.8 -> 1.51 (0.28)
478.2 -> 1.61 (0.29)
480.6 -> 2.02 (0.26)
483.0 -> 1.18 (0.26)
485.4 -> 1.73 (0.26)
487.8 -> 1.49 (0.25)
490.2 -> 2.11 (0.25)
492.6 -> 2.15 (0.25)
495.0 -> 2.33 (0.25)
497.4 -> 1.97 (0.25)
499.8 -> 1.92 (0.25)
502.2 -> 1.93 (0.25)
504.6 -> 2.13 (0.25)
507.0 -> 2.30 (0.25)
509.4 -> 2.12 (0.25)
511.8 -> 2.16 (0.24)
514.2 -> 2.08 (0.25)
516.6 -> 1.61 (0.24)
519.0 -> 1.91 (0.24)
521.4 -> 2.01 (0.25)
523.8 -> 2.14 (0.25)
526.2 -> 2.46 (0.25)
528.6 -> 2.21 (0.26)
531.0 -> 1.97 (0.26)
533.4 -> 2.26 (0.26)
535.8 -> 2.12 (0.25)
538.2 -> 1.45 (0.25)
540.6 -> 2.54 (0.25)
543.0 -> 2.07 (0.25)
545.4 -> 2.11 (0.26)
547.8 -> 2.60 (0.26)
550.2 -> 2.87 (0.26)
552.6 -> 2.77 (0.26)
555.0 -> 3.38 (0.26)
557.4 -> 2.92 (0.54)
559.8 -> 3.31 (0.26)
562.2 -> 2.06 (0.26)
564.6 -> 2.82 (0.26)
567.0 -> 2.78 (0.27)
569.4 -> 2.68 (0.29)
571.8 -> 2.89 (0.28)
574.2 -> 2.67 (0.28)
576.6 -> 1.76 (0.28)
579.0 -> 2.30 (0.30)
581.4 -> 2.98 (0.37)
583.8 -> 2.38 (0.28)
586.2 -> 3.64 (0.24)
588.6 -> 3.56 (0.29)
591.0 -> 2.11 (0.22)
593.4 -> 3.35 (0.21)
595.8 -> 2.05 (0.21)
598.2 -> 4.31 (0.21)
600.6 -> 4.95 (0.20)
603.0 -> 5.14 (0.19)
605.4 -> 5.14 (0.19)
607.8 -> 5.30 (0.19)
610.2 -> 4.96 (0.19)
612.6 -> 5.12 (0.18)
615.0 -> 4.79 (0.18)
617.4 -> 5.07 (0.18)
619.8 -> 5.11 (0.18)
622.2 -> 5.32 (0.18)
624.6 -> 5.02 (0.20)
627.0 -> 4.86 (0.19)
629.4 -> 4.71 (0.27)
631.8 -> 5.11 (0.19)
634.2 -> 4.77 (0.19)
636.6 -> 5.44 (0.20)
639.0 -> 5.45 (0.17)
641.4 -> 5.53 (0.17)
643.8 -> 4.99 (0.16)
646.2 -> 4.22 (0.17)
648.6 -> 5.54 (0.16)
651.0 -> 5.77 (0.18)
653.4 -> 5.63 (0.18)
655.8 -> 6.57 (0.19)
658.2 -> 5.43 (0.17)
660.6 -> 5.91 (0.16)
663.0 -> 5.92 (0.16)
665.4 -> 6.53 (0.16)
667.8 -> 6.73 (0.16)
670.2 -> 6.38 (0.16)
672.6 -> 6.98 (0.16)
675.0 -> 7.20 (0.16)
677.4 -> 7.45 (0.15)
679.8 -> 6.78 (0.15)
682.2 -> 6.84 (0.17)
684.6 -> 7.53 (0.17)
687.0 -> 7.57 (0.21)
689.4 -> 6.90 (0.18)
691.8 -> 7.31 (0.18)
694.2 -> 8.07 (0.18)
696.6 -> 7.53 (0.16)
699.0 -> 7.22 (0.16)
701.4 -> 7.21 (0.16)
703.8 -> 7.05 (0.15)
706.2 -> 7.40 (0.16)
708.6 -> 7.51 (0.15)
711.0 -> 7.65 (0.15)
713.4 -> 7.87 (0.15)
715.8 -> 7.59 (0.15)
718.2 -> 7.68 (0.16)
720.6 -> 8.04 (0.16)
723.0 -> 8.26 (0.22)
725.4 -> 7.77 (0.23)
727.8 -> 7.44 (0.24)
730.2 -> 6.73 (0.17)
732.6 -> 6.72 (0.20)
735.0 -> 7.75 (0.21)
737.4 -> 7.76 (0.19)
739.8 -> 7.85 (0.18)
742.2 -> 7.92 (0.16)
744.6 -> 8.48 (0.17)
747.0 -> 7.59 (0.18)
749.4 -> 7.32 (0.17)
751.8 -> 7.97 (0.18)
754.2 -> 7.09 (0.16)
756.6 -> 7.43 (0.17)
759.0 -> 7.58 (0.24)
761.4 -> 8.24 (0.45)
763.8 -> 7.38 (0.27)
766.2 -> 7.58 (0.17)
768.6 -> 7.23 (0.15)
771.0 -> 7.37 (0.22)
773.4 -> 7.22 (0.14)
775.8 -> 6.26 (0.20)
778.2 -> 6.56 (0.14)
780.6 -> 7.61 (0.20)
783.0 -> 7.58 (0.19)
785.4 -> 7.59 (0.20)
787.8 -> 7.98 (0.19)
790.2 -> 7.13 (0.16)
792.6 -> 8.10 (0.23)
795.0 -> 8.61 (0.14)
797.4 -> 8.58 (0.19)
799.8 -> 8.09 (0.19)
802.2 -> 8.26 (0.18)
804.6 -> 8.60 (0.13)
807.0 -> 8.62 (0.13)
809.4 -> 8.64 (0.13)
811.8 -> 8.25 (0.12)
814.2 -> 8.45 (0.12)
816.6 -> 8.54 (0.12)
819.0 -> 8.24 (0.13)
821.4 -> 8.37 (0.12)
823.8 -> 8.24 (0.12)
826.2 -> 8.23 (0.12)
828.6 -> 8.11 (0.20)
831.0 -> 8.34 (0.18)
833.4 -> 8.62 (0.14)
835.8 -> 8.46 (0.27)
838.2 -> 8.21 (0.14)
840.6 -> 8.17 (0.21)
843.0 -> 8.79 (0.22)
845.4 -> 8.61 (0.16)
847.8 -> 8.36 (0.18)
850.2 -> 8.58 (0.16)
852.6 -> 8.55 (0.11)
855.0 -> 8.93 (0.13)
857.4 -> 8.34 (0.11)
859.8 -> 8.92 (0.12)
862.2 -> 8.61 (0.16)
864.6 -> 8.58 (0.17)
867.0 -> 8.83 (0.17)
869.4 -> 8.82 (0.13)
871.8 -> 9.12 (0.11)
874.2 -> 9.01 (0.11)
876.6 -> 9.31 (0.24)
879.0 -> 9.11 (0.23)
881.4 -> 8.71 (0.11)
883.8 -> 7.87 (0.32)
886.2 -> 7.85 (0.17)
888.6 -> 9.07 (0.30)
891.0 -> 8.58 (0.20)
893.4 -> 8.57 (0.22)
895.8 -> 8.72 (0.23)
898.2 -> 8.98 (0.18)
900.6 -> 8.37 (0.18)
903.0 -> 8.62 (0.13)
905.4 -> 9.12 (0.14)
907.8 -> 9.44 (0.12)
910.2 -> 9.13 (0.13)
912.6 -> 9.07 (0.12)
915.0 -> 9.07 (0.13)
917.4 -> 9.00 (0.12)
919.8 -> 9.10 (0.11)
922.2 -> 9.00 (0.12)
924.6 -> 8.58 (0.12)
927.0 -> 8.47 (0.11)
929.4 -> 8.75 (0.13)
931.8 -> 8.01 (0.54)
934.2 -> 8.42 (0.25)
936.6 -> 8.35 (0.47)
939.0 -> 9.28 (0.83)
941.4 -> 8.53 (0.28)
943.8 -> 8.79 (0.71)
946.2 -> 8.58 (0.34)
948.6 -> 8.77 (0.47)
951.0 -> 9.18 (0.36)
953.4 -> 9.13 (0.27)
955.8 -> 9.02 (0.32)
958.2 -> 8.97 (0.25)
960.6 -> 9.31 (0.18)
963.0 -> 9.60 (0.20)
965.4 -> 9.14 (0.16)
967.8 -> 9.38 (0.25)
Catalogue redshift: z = 0.50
